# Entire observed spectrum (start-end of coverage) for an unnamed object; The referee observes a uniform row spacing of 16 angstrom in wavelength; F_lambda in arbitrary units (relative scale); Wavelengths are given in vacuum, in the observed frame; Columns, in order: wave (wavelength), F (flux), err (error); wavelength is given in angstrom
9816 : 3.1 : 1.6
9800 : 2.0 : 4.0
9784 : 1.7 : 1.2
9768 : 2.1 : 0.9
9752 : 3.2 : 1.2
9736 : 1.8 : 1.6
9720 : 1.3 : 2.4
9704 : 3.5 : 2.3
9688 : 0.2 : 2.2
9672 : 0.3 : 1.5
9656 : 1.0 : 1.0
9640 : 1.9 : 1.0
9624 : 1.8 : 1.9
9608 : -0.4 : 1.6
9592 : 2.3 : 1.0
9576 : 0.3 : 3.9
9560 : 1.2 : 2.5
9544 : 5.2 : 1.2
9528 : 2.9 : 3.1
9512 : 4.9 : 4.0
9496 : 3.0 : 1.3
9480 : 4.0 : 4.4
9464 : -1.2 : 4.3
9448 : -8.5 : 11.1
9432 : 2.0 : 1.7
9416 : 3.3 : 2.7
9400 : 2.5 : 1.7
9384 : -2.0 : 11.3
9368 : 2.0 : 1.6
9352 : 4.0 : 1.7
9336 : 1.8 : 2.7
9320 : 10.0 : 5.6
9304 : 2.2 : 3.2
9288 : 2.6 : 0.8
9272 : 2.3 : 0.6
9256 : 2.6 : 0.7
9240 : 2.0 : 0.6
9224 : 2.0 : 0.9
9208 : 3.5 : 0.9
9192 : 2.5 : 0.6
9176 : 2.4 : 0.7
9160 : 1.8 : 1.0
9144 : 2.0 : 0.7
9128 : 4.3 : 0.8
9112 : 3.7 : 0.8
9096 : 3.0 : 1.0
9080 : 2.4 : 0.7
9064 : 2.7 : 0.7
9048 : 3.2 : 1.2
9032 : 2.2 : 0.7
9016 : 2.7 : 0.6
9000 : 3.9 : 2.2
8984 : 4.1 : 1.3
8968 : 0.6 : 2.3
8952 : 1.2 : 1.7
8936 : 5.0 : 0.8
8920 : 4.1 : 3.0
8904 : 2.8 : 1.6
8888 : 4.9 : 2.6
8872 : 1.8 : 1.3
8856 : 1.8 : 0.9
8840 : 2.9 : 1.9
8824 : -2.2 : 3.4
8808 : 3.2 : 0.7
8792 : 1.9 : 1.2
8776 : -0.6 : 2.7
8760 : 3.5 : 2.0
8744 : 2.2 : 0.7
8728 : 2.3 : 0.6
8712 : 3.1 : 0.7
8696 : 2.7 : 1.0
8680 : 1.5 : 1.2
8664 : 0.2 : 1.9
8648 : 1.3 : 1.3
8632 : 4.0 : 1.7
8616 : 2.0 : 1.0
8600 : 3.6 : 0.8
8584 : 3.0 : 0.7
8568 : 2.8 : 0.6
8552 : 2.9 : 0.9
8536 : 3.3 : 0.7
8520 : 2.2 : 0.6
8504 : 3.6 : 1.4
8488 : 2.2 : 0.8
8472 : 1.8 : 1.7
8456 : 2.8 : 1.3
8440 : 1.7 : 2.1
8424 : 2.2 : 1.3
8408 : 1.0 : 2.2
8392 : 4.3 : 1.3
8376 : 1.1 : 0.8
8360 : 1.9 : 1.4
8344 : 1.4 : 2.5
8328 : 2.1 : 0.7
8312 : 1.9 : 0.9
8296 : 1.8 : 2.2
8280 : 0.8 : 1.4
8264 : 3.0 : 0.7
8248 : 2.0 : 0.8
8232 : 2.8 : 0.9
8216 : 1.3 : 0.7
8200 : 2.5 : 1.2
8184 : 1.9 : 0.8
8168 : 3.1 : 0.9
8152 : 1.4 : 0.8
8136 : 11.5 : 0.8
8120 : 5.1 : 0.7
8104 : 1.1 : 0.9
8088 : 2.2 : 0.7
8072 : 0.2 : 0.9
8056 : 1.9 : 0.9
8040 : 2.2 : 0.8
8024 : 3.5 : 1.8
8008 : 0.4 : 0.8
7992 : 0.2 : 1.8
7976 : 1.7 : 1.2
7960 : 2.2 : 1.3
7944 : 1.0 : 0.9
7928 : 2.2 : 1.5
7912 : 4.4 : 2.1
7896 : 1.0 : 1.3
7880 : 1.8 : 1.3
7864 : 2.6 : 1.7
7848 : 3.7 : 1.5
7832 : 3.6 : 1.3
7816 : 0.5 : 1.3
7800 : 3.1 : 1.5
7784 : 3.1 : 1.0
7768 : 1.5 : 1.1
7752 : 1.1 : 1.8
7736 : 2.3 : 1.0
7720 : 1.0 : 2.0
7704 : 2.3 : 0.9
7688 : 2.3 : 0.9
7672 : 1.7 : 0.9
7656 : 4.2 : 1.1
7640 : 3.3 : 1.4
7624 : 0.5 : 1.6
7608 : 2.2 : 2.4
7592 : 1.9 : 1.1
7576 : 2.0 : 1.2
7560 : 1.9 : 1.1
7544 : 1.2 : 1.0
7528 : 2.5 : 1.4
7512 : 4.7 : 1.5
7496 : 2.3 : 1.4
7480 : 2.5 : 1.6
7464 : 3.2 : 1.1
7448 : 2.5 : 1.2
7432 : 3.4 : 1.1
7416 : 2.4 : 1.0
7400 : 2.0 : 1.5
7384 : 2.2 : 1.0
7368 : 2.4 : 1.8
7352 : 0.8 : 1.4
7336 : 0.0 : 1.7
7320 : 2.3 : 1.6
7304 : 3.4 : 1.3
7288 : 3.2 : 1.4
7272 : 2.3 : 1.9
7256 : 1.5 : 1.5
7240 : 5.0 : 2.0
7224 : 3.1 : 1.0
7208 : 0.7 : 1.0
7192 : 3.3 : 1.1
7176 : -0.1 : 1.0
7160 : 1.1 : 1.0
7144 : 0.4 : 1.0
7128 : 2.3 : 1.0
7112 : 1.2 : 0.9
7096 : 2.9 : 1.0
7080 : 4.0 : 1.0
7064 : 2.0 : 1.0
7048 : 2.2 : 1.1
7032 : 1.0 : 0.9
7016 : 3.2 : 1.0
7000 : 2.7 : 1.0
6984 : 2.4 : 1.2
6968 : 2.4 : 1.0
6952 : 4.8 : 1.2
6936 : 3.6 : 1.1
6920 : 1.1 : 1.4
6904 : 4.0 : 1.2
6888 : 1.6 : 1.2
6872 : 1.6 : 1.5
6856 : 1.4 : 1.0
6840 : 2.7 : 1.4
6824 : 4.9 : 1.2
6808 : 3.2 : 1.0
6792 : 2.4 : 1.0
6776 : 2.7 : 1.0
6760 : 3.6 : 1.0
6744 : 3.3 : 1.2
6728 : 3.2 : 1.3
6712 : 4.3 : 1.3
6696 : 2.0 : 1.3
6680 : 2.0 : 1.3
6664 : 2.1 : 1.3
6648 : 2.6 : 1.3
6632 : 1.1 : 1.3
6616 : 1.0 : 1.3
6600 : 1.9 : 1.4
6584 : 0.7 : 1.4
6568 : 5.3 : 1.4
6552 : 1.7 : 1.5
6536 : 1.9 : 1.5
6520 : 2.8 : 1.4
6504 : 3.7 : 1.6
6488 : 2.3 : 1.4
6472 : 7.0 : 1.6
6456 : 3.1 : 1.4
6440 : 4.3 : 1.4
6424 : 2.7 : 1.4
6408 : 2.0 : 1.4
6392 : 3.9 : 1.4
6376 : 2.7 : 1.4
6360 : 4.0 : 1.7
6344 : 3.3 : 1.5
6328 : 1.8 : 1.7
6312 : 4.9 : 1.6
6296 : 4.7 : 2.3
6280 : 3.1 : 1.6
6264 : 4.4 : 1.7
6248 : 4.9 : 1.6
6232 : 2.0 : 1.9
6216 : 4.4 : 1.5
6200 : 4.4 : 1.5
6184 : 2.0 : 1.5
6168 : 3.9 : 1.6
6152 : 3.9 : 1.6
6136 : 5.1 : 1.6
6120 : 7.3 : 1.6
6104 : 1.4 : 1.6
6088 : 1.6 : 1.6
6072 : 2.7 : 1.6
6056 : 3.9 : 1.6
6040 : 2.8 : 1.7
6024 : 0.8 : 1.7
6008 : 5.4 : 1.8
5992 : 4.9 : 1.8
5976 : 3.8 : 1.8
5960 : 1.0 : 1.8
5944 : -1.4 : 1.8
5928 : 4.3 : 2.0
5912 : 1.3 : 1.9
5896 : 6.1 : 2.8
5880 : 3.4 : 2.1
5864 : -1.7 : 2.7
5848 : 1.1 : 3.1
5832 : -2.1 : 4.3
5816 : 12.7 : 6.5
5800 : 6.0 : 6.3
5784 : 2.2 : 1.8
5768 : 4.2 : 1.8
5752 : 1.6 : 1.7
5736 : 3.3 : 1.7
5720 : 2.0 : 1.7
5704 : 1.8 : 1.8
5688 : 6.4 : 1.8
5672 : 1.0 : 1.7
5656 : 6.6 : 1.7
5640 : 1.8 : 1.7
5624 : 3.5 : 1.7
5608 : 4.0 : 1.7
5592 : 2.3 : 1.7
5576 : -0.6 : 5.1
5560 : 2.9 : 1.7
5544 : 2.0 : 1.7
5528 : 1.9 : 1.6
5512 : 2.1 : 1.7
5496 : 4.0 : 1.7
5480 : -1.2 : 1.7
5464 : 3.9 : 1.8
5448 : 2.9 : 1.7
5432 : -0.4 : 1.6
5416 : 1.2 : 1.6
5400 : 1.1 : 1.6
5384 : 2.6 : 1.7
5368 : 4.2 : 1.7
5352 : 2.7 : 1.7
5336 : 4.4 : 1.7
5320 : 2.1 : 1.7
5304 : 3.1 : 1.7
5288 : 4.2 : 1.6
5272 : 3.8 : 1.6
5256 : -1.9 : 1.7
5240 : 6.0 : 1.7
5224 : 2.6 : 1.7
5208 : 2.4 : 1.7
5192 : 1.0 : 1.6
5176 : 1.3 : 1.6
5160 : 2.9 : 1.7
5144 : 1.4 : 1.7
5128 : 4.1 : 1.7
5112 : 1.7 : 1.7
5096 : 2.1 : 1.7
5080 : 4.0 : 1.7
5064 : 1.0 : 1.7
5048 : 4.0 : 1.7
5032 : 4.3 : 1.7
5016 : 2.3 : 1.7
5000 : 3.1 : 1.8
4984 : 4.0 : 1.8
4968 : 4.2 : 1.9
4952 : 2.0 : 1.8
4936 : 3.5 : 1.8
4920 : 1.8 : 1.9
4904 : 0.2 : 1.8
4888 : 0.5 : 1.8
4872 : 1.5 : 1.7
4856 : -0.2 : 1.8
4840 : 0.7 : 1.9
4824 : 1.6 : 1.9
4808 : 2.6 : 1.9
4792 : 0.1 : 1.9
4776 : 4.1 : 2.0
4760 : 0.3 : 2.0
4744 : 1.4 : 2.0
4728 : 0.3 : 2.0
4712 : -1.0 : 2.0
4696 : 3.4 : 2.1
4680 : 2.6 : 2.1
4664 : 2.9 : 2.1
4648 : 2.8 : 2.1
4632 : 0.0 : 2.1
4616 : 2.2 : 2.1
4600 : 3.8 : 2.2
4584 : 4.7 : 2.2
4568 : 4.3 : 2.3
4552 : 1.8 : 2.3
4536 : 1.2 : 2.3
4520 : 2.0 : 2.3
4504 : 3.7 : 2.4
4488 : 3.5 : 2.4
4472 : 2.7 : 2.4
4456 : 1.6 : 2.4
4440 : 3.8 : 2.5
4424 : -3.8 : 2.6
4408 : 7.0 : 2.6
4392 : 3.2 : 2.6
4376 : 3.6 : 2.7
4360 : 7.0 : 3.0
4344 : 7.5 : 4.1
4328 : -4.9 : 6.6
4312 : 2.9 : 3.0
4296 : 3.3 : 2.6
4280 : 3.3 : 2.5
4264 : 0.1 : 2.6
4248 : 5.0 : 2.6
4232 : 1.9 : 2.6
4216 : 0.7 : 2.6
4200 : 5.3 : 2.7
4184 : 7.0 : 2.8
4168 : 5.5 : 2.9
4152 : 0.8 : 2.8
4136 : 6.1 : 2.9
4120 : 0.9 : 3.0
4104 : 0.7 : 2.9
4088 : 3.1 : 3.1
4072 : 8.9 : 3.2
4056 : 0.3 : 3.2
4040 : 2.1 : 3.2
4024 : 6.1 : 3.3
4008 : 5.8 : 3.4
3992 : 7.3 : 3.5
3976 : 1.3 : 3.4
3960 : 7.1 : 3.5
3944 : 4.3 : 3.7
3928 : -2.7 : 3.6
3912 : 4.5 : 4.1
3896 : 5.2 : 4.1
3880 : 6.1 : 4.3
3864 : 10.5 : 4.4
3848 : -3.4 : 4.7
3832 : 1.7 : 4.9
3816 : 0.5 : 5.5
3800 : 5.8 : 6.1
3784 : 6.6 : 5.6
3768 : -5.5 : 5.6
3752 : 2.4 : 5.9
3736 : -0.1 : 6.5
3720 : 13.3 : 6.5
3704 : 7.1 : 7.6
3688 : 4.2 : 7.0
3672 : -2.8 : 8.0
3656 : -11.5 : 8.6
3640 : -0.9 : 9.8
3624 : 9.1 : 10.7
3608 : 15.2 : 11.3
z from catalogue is 1.180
